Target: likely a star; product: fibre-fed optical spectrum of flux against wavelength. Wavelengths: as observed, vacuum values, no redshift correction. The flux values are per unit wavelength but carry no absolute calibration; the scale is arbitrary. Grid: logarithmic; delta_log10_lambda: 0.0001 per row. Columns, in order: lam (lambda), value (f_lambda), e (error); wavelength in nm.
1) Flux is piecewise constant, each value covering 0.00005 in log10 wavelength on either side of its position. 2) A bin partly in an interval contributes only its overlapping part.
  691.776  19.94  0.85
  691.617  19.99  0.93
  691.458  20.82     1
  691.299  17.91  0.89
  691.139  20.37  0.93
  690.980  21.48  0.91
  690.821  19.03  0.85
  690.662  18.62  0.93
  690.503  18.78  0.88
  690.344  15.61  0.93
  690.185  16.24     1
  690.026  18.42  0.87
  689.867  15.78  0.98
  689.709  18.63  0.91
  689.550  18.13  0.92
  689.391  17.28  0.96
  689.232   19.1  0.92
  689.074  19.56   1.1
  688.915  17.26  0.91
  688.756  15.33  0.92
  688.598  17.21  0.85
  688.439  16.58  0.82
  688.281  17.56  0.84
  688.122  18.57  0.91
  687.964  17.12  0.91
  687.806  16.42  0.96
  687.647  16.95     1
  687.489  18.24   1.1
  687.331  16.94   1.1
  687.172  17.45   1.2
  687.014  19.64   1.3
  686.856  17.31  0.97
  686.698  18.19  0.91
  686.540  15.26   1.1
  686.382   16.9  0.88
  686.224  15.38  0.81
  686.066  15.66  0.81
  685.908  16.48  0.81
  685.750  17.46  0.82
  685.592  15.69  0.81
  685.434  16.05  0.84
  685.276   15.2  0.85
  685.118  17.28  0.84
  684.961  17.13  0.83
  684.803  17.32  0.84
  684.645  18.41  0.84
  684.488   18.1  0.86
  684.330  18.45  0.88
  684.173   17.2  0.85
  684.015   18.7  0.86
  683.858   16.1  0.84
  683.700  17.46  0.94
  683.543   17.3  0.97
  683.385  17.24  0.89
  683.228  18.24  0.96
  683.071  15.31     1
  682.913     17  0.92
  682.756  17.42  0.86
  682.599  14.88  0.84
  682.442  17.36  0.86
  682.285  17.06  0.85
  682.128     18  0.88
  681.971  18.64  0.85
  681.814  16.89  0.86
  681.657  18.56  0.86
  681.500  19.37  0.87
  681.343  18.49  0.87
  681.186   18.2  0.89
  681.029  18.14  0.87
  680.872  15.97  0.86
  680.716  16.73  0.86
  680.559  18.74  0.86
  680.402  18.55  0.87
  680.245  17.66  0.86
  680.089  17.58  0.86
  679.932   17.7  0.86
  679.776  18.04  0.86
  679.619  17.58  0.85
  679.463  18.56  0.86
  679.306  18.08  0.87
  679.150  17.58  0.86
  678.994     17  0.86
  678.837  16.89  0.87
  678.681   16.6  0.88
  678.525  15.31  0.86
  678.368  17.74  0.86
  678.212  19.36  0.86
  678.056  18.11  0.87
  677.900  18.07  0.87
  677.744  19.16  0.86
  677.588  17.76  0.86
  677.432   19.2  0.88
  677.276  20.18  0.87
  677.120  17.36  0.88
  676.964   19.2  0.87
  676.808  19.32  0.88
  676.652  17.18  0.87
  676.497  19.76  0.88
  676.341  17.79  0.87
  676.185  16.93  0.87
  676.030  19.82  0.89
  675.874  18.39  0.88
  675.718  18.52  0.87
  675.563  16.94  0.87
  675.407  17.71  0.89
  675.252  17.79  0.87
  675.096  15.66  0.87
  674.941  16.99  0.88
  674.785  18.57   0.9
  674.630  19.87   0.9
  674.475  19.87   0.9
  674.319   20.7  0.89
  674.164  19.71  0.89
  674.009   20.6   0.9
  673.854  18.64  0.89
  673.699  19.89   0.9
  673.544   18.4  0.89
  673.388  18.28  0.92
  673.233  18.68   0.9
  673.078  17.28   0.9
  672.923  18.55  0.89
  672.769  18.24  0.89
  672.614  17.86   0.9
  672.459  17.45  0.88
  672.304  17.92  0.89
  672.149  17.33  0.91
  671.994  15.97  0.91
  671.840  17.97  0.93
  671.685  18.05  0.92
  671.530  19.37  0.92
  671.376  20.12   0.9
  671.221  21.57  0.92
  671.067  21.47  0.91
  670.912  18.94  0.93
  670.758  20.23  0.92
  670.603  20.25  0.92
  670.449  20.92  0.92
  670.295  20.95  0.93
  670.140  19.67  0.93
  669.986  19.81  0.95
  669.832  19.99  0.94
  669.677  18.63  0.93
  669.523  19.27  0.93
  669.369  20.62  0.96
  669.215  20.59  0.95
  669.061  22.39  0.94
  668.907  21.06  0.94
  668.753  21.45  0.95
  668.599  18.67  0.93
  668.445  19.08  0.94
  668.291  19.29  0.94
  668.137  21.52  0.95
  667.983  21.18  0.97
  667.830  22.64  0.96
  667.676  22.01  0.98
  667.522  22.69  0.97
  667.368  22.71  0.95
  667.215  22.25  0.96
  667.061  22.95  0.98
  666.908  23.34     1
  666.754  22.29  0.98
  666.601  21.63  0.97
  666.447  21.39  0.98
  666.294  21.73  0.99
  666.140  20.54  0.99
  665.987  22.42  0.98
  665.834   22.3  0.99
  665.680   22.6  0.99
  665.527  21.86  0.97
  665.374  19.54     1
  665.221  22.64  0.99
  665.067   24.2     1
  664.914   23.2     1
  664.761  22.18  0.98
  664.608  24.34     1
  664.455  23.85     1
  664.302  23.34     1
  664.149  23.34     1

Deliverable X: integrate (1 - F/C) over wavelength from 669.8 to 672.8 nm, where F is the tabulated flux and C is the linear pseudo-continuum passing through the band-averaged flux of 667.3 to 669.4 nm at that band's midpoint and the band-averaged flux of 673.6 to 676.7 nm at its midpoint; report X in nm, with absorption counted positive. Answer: 0.13 nm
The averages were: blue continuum 21.1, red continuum 18.6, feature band 19.2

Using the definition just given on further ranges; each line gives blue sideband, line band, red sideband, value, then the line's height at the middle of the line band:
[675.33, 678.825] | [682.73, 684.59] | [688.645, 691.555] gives 0.08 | 18.2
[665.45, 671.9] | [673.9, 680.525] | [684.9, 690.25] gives 0.34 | 19.2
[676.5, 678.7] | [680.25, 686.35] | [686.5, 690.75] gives 0.21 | 17.9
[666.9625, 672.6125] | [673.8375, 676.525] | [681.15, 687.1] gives 0.07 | 19.1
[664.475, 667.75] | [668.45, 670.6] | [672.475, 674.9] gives 0.06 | 20.8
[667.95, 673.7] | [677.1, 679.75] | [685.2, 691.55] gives 0.10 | 18.6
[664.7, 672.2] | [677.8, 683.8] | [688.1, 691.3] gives 0.51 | 19.2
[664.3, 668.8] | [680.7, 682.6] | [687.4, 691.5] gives 0.16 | 19.3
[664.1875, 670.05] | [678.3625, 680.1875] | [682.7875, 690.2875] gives 0.14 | 18.9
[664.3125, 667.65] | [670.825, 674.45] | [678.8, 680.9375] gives 0.23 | 20.1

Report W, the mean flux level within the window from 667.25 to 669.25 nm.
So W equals 21.2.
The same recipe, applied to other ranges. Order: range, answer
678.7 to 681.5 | 17.8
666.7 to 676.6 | 19.6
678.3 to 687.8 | 17.3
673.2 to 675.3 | 18.8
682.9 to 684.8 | 17.5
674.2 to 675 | 19.3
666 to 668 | 22.1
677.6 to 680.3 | 17.7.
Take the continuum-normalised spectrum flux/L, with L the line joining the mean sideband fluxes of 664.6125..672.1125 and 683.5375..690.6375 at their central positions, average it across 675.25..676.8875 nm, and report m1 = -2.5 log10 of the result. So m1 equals 0.07 mag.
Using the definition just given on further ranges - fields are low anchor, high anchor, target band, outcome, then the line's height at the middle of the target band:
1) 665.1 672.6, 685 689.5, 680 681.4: 0.03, 18.3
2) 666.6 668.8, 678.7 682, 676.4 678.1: 0.00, 18.7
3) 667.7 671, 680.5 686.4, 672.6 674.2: 0.04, 19.5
